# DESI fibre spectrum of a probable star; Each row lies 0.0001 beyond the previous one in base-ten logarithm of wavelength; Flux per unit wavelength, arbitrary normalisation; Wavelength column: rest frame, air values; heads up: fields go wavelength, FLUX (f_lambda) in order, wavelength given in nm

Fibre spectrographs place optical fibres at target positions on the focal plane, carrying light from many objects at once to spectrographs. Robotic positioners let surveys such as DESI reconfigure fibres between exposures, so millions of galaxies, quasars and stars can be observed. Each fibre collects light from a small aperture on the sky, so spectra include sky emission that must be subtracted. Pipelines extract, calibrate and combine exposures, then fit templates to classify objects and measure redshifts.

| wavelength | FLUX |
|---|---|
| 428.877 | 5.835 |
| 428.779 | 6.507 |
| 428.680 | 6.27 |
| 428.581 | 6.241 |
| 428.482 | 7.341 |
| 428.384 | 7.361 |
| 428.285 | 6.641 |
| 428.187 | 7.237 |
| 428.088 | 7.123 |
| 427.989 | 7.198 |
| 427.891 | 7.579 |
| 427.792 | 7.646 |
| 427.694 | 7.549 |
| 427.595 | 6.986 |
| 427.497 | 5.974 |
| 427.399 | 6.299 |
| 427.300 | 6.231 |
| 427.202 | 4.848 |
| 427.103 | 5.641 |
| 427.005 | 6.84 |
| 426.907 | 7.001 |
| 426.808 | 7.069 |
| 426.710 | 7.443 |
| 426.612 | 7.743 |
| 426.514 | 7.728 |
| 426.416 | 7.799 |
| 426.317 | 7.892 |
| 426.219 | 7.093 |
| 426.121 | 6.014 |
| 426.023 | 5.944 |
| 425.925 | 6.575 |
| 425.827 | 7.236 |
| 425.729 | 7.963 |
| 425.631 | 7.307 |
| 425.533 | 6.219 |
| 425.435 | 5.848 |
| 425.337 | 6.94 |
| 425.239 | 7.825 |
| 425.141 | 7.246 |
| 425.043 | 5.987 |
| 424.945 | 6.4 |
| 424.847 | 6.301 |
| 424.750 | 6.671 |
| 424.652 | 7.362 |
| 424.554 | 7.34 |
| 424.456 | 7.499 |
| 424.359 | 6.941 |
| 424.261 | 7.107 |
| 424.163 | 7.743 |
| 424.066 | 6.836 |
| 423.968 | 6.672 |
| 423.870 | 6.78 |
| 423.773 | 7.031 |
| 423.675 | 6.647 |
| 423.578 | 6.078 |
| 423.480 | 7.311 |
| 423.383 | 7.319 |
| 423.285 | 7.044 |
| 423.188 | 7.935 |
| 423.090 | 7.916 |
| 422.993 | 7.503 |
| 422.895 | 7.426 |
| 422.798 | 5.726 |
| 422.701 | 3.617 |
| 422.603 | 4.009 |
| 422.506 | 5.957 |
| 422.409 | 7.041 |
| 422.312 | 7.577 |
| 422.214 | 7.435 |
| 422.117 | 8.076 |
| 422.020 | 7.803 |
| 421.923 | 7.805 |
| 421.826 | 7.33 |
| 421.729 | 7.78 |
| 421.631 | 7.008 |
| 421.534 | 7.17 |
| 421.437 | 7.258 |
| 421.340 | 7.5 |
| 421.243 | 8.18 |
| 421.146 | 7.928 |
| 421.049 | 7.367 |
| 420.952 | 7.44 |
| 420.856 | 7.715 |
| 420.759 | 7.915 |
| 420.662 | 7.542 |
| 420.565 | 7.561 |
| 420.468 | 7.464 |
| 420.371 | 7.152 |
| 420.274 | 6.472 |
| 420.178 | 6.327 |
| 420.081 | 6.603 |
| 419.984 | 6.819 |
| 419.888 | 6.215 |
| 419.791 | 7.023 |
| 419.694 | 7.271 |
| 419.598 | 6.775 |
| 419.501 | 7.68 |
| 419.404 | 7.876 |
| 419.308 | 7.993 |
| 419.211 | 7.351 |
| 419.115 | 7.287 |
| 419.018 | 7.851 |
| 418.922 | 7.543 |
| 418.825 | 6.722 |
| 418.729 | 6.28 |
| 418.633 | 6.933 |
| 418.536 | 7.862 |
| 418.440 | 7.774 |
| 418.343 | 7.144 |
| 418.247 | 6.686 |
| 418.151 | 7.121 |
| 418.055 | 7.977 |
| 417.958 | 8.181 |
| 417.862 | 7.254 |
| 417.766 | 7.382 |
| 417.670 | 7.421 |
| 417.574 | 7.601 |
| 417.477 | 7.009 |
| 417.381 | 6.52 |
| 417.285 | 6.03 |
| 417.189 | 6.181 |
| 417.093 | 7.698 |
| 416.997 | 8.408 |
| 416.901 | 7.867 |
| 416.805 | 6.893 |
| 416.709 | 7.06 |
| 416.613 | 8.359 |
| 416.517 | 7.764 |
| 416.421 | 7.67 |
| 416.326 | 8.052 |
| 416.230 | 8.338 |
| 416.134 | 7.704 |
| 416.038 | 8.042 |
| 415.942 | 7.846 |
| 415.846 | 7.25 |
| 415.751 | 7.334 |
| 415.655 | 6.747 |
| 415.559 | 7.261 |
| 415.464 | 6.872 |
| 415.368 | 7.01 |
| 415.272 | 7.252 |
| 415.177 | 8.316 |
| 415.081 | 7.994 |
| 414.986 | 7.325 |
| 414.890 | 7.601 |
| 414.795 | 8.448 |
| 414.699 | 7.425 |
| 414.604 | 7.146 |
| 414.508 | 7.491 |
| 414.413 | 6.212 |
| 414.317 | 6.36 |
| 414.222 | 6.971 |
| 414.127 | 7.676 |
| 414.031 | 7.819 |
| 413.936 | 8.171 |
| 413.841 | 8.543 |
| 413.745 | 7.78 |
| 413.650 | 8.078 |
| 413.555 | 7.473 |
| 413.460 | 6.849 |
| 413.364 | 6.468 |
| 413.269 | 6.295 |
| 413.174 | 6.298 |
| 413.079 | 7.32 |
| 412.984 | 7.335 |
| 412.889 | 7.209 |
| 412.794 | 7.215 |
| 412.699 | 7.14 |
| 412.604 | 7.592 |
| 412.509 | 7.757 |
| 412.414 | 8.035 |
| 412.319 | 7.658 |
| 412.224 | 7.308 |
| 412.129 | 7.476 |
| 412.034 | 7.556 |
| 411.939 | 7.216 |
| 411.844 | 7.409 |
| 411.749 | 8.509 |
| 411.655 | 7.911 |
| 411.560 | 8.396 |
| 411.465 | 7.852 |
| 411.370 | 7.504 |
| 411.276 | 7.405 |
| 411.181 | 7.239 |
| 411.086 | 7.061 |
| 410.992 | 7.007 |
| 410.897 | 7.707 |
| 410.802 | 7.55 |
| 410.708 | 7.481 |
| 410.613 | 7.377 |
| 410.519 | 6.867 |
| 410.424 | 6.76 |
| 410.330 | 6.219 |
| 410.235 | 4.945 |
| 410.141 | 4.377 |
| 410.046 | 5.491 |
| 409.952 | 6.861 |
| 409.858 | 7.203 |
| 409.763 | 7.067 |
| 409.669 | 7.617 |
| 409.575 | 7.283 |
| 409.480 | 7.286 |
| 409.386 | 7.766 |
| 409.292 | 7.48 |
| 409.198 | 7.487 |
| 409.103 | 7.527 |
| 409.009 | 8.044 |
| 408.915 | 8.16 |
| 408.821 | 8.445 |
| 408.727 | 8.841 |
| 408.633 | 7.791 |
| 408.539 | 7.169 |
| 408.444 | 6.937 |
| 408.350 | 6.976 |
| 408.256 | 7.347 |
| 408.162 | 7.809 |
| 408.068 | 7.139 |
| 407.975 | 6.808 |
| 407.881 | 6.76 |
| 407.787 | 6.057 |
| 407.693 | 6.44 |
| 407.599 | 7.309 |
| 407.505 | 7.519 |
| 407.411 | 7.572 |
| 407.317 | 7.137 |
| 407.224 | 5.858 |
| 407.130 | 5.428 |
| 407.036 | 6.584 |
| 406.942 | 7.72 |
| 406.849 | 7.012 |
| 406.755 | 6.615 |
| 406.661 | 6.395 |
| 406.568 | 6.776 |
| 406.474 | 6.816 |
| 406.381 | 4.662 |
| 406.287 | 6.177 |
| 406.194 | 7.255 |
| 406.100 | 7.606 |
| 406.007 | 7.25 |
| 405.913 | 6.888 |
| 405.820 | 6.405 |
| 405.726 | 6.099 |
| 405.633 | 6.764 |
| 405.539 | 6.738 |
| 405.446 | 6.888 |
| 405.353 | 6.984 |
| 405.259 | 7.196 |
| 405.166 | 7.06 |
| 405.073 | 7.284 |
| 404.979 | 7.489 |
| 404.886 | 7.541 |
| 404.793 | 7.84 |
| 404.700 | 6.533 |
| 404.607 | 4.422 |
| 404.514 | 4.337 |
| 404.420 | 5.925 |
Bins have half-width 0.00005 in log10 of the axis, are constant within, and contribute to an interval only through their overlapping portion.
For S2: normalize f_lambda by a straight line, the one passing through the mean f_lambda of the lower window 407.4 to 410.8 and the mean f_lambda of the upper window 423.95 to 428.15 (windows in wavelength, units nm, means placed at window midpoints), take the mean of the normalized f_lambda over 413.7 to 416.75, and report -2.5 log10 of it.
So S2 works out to -0.08 mag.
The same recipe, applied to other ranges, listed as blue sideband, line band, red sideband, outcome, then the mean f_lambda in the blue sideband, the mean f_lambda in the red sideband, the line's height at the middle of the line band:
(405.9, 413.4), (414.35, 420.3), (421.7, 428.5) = -0.05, 7.13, 6.93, 7.03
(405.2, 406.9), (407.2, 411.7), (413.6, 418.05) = -0.03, 6.7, 7.49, 6.98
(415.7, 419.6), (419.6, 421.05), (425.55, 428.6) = 0.03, 7.44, 6.95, 7.3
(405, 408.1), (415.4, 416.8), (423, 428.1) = -0.11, 6.77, 6.96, 6.86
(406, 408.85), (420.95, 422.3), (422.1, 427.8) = -0.11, 6.96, 6.84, 6.86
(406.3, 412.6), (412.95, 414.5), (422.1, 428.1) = -0.03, 7.15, 6.86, 7.07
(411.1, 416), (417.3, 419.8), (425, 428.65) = -0.01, 7.44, 6.91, 7.24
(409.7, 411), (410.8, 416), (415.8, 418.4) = -0.06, 6.64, 7.46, 7.01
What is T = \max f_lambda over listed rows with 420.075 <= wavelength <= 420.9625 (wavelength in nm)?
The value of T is 7.915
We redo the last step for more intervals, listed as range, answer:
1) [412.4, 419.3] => 8.543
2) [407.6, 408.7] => 7.809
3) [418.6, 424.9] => 8.18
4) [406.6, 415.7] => 8.841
